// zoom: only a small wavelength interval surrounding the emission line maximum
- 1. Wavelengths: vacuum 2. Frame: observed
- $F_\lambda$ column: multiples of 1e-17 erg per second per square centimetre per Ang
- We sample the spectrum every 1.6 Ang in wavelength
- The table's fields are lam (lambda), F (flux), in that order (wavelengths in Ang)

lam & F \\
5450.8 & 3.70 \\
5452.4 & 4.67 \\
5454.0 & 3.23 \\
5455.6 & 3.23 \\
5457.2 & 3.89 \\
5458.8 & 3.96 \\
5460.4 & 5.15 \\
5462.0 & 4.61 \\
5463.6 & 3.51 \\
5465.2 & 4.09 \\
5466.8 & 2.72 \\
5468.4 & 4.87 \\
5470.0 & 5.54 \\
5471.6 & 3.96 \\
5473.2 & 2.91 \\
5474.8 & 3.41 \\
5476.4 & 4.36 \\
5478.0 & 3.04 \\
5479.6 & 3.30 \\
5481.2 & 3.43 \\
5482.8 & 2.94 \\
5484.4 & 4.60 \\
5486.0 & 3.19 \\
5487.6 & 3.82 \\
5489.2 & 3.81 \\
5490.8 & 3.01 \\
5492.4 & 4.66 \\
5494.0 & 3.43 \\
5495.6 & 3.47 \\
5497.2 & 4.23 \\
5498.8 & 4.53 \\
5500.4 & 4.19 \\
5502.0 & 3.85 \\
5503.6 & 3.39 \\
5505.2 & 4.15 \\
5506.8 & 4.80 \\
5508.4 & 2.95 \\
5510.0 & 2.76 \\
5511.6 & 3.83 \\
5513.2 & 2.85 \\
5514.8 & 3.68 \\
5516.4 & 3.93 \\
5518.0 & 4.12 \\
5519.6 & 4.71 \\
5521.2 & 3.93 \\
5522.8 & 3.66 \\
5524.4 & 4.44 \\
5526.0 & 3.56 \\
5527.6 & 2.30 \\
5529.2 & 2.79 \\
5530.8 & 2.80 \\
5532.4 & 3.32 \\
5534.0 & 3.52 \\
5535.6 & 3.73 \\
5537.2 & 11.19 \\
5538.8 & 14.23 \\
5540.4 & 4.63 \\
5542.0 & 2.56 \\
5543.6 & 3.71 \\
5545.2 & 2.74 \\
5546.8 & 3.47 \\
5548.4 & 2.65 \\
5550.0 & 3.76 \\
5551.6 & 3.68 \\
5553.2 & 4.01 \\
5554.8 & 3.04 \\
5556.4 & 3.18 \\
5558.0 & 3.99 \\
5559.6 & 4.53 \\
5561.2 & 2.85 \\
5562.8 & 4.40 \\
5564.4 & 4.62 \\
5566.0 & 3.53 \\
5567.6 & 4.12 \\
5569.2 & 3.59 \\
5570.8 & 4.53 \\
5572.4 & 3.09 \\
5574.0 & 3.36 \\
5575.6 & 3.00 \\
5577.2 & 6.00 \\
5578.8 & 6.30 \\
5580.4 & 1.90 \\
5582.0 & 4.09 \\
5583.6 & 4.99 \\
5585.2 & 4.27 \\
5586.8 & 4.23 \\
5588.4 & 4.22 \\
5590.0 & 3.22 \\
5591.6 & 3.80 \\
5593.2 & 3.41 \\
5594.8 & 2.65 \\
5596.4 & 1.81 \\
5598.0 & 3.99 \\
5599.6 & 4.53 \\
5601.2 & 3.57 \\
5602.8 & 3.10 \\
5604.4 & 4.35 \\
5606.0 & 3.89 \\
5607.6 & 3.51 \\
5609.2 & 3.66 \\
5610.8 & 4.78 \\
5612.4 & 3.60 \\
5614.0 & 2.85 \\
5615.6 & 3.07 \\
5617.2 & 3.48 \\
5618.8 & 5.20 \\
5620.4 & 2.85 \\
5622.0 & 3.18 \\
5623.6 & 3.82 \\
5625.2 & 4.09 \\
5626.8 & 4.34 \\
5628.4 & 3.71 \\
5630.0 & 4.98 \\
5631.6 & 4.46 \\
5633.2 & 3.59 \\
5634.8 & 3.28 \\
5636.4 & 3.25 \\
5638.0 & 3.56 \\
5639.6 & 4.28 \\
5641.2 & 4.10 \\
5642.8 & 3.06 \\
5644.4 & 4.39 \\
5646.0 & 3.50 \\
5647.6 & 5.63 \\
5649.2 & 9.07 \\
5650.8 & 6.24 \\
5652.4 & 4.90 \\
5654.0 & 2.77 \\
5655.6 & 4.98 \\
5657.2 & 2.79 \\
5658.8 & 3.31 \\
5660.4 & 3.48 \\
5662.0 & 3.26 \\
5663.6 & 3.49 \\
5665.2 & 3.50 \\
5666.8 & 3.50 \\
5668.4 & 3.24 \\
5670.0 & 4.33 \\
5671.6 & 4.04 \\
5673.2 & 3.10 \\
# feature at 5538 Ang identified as H-beta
